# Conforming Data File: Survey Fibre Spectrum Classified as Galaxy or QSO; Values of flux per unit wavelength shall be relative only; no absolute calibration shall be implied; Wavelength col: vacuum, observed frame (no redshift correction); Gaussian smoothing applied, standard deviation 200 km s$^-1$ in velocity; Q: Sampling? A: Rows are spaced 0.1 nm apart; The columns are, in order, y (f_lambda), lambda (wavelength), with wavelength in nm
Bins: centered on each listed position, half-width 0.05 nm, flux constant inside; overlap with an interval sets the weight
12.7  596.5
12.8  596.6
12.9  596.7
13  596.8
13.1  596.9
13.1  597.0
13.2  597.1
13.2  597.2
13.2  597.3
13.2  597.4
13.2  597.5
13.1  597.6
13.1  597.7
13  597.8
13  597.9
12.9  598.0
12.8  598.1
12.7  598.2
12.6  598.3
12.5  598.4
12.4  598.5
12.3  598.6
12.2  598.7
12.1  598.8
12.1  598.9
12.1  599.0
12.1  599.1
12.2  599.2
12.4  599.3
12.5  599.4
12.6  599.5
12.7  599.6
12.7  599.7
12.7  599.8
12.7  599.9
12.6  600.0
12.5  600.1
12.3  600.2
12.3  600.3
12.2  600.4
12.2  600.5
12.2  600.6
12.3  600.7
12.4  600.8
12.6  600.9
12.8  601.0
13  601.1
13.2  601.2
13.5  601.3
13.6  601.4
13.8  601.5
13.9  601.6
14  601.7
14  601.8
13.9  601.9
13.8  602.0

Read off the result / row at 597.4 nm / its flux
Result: 13.2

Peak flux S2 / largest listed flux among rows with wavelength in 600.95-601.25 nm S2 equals 13.2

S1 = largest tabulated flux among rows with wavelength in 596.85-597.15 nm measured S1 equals 13.2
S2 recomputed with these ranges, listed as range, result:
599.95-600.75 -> 12.6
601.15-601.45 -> 13.6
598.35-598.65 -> 12.5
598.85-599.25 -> 12.2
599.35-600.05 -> 12.7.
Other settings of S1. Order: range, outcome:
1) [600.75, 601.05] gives 12.8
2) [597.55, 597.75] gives 13.1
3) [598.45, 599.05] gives 12.4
